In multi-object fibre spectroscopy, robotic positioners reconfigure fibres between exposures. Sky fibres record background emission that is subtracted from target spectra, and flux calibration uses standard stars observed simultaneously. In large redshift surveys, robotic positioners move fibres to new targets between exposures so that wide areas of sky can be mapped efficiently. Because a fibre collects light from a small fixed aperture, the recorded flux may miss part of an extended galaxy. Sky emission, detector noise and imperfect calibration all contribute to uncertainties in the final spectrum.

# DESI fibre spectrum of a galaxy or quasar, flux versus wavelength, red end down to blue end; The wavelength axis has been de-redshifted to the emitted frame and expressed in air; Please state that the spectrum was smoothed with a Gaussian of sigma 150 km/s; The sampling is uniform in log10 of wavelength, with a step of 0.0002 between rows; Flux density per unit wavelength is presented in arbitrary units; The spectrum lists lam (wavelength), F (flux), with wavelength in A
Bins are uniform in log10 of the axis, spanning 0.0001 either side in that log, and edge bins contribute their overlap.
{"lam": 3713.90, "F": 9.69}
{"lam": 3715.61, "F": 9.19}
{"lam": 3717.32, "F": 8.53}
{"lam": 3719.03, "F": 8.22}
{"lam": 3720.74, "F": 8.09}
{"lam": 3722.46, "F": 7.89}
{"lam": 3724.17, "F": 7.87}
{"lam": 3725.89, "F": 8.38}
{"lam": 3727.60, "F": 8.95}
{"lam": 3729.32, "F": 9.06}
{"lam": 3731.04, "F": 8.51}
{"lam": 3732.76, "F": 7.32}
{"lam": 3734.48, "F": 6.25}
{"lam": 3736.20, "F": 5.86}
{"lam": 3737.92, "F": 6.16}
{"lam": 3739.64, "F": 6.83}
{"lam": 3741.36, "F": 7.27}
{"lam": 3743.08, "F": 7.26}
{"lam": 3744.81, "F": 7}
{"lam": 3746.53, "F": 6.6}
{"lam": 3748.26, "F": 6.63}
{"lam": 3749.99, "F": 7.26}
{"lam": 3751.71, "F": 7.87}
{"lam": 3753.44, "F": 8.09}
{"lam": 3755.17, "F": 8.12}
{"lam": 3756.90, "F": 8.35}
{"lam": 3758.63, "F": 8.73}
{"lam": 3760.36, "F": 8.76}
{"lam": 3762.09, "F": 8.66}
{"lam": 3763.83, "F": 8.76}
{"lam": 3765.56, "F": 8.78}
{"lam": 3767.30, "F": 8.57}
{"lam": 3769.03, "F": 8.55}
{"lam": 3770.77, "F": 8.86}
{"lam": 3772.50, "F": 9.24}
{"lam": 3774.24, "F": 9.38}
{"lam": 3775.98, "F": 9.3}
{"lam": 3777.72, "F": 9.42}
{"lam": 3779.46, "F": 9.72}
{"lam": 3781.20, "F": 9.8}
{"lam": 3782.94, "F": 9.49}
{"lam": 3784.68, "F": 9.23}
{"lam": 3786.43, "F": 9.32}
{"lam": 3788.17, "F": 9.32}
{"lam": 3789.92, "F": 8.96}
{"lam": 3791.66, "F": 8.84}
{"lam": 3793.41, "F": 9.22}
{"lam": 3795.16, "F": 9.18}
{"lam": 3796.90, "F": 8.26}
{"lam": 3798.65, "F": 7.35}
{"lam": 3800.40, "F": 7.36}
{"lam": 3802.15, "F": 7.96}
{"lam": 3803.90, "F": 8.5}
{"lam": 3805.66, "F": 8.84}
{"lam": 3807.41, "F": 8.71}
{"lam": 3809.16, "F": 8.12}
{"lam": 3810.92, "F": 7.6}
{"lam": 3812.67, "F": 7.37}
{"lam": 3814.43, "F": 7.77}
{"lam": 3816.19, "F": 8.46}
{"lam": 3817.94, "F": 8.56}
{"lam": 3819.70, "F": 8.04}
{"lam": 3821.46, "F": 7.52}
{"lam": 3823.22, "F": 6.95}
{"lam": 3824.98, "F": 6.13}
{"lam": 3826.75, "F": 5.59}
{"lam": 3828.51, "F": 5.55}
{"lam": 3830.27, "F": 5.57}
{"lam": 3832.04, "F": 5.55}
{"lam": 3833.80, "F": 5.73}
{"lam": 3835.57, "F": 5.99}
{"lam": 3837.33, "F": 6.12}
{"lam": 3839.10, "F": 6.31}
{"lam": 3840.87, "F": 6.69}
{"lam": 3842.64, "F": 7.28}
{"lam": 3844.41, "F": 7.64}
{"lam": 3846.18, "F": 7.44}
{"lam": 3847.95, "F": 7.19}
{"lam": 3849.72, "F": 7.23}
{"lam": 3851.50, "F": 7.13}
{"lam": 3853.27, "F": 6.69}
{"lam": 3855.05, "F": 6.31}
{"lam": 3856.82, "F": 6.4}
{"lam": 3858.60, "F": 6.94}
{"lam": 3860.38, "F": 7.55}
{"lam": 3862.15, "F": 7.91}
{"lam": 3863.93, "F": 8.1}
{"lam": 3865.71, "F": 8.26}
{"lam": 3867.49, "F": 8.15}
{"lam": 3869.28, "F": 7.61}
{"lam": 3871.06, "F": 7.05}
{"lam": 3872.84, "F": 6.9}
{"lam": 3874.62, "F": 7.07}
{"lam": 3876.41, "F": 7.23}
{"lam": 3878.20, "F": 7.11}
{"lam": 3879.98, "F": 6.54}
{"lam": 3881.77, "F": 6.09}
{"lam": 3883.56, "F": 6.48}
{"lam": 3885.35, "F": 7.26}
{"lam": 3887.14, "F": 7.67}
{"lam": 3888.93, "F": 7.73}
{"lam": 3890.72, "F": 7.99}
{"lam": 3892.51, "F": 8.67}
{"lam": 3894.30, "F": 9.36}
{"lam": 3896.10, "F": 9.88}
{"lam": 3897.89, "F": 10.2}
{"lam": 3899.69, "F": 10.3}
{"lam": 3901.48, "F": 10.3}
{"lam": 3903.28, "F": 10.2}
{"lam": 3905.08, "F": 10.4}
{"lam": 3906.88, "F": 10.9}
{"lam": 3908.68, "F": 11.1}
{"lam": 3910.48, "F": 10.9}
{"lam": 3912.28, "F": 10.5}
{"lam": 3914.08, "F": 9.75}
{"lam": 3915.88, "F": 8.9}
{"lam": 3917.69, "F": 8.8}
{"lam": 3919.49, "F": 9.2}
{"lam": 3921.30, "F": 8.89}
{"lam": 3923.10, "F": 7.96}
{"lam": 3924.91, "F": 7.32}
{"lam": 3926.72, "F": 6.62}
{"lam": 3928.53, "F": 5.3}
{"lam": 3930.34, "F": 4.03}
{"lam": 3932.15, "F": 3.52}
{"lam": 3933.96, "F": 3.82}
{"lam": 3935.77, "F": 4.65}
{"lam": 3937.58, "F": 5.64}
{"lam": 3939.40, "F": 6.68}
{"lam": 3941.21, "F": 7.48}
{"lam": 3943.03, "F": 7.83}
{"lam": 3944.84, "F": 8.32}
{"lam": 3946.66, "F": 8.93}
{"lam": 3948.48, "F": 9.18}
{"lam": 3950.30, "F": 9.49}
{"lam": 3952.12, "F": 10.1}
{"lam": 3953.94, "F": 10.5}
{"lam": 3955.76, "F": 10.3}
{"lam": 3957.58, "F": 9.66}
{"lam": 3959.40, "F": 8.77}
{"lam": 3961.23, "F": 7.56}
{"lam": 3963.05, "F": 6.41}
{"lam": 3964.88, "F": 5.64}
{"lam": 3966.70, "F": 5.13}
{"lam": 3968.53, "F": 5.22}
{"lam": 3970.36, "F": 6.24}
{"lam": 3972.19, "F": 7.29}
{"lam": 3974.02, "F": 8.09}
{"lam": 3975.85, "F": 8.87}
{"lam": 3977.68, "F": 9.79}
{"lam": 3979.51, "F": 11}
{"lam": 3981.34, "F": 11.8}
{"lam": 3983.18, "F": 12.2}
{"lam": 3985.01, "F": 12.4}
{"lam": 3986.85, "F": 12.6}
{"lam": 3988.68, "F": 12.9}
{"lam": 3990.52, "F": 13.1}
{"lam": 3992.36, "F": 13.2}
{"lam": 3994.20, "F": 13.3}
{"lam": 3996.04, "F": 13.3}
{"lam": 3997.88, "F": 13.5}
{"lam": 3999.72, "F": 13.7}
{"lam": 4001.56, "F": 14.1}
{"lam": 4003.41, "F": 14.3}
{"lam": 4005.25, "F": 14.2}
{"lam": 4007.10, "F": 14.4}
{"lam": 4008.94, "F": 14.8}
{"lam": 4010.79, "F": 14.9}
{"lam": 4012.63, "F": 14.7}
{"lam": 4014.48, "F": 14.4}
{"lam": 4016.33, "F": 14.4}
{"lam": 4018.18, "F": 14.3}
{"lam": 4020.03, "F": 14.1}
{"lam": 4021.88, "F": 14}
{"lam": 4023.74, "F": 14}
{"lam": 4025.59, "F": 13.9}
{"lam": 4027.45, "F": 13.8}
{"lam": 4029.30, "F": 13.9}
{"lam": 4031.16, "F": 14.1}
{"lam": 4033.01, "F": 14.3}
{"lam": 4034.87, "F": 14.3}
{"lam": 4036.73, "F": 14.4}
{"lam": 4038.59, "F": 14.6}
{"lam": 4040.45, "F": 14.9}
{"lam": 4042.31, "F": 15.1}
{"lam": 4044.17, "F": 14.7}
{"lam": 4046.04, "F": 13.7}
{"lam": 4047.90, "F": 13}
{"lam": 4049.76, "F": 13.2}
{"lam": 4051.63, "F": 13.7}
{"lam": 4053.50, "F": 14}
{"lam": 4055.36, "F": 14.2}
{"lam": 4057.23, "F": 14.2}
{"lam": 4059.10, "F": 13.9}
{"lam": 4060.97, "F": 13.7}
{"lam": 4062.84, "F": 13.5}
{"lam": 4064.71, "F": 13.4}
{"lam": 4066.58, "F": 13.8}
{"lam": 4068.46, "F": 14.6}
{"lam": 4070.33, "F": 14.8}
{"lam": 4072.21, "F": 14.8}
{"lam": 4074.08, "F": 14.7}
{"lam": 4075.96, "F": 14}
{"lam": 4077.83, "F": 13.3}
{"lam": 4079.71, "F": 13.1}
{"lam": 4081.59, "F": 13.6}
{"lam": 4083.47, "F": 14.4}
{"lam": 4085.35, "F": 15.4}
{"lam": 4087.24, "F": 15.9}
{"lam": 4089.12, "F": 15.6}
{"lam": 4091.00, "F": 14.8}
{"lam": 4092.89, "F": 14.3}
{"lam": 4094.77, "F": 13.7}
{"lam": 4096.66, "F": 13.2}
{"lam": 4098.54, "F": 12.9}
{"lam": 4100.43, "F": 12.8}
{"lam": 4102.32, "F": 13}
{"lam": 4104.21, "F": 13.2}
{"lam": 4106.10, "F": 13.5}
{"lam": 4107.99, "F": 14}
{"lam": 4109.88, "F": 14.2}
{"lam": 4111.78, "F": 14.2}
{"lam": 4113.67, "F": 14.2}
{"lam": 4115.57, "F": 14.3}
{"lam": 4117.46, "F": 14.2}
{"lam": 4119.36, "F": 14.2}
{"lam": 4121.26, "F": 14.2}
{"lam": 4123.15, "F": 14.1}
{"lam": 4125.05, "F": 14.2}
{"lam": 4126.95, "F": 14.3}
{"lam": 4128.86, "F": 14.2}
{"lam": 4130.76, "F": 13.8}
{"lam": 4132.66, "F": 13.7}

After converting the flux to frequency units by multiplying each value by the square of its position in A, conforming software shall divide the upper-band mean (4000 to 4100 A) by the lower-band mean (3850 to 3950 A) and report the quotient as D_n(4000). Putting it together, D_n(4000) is 1.9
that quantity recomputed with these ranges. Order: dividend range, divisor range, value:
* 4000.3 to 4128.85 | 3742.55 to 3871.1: 2.06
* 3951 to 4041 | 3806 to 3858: 1.88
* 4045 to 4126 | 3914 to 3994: 1.76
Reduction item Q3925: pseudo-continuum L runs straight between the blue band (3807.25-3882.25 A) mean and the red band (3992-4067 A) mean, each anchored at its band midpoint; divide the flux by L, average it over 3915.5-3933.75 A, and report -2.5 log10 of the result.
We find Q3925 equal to 0.41 mag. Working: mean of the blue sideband 7.06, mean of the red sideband 14.1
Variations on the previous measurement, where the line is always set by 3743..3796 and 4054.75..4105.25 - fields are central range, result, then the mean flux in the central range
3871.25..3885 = 0.47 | 6.81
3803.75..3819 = 0.14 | 8.2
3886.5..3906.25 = 0.16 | 9.38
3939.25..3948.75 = 0.40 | 8.11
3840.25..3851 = 0.34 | 7.25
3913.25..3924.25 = 0.26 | 8.88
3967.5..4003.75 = 0.11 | 11.3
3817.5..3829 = 0.36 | 6.88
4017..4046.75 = -0.08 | 14.3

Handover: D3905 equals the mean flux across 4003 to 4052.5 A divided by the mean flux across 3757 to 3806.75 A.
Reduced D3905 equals 1.6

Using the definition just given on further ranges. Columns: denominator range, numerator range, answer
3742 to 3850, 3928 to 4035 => 1.35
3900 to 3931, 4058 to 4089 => 1.59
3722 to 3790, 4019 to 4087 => 1.71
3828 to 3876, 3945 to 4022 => 1.62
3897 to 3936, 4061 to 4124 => 1.67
